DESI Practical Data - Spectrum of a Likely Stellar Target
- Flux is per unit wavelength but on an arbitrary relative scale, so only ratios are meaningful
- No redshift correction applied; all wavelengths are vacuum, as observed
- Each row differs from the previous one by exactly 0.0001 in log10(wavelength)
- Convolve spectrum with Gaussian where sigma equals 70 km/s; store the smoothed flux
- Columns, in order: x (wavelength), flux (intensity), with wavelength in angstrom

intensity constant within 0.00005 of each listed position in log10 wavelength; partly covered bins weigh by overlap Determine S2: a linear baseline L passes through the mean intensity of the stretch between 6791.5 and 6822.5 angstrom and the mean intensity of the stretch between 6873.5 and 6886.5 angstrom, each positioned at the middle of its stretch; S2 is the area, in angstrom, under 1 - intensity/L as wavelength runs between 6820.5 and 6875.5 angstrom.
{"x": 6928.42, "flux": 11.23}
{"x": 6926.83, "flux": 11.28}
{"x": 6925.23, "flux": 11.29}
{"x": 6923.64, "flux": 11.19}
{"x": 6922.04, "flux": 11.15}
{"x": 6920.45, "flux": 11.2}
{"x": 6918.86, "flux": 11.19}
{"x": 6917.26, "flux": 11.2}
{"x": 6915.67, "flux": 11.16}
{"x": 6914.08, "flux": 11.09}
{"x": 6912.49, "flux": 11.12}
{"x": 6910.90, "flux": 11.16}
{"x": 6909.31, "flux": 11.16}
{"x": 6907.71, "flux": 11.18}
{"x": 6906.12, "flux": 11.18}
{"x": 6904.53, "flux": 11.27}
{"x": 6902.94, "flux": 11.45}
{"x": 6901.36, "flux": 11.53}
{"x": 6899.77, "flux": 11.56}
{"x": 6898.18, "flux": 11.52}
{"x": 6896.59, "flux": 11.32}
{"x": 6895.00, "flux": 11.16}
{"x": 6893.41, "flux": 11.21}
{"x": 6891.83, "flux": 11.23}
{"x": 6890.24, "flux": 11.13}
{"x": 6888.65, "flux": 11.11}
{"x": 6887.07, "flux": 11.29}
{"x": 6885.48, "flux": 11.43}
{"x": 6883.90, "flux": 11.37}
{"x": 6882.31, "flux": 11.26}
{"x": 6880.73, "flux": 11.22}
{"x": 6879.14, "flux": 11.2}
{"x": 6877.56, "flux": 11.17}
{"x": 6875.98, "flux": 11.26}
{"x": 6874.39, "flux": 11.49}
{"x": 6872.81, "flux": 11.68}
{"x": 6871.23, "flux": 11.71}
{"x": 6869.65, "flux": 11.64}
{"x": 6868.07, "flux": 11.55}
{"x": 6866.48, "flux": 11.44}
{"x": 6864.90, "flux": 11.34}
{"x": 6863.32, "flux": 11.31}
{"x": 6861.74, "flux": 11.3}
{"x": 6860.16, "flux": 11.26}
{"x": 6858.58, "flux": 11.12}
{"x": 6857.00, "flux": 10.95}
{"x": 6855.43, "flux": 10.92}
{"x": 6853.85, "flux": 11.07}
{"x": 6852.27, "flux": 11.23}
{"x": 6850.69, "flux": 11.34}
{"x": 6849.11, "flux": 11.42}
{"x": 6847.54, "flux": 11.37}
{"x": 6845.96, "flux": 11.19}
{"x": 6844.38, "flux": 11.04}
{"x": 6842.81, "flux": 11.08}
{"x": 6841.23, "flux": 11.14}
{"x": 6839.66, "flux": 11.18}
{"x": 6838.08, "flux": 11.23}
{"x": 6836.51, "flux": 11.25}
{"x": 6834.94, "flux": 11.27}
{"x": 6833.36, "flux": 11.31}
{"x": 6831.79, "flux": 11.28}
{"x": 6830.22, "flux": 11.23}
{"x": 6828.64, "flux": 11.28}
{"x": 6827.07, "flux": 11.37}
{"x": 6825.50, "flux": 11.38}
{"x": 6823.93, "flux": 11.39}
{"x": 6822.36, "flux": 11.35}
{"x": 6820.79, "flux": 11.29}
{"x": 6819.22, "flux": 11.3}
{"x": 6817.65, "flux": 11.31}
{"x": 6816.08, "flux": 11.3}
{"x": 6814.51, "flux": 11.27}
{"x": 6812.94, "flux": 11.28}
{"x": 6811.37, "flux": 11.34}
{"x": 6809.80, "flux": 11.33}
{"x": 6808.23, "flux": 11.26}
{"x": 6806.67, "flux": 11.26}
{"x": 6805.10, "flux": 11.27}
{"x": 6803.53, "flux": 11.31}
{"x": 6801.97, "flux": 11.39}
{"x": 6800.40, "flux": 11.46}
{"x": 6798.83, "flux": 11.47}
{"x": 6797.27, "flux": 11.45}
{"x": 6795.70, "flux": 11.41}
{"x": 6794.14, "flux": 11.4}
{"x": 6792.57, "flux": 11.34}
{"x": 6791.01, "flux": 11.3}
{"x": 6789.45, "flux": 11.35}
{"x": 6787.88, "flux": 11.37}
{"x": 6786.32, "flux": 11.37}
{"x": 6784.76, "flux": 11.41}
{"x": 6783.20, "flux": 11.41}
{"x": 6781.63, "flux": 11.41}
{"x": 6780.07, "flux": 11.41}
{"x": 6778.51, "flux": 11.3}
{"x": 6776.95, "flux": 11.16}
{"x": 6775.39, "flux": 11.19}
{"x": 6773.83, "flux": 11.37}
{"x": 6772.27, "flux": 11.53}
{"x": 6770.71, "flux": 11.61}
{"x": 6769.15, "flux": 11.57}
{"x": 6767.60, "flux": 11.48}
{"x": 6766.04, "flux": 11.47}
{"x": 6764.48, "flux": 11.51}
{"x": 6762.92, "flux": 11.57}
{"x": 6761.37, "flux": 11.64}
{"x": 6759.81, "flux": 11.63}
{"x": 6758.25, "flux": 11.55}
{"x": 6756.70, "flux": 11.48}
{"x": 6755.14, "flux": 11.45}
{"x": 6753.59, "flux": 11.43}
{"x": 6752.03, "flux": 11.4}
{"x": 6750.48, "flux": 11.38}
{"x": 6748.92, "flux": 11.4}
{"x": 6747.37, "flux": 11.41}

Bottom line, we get 0.1 angstrom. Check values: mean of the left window 11.3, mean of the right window 11.3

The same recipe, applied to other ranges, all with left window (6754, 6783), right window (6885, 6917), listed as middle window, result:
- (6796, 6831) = 0.19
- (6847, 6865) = 0.19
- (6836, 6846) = 0.17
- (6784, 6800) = 0.05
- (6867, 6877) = -0.21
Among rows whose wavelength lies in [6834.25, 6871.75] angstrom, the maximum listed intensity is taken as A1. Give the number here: 11.71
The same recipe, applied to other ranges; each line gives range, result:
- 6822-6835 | 11.39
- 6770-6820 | 11.61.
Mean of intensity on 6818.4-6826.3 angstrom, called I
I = 11.3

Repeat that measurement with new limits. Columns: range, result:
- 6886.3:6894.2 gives 11.2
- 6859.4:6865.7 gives 11.3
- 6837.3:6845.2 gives 11.1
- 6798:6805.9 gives 11.4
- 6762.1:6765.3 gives 11.5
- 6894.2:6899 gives 11.3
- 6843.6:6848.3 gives 11.2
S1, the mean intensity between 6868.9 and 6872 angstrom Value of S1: 11.7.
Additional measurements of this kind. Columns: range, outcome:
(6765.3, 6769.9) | 11.5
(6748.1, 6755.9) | 11.4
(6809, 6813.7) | 11.3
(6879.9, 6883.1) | 11.2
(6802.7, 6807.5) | 11.3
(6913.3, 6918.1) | 11.1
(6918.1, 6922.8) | 11.2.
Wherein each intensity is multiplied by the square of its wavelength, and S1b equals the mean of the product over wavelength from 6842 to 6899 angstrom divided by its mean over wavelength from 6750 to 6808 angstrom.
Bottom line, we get 1.02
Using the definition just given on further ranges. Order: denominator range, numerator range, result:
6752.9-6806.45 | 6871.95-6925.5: 1.02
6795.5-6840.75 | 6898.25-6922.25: 1.02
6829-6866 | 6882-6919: 1.02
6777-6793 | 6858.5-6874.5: 1.03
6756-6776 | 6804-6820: 0.99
